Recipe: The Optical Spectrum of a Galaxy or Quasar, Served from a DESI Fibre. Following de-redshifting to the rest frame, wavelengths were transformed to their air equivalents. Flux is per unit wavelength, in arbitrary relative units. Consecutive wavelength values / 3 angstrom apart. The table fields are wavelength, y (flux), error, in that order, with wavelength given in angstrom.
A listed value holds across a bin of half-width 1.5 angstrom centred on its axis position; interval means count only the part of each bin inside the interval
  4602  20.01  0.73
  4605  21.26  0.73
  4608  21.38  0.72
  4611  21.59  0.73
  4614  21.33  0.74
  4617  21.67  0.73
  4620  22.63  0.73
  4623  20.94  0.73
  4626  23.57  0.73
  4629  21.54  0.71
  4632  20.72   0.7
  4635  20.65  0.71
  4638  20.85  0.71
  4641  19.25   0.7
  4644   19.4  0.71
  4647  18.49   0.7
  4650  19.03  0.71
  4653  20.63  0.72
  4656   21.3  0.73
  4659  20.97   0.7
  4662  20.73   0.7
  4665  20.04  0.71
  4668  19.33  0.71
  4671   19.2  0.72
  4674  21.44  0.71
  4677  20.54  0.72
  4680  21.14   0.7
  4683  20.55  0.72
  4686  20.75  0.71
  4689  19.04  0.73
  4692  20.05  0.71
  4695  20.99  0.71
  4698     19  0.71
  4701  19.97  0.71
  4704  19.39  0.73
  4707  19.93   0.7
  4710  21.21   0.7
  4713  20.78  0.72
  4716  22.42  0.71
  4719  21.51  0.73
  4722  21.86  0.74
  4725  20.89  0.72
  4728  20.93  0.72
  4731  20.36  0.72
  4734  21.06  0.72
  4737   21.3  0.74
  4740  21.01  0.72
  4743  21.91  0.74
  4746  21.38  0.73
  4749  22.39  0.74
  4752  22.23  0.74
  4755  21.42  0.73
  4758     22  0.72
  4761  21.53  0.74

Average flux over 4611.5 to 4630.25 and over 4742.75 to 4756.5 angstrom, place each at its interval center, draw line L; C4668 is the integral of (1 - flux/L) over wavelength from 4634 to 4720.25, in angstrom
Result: 6.3 angstrom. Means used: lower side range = 21.9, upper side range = 21.9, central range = 20.3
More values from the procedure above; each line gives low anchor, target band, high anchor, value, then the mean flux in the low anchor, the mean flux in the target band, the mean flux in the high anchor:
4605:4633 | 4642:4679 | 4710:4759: 2.6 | 21.7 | 20.1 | 21.5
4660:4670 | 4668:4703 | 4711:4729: 0.6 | 20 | 20.2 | 21.4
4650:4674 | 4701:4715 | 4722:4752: 0.4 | 20.3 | 20.4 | 21.3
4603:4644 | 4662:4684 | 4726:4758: 1.0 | 21.2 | 20.3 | 21.4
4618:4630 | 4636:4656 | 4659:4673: 1.2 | 22.2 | 19.8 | 20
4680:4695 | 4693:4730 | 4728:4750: 0.1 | 20.3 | 20.7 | 21.3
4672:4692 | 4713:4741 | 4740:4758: 0.2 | 20.5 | 21.2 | 21.8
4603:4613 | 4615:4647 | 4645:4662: -0.4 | 21.3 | 21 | 20.1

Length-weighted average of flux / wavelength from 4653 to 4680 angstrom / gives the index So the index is 20.5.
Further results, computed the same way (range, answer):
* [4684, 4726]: 20.6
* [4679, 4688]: 20.7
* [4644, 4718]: 20.3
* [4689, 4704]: 19.8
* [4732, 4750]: 21.5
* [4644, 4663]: 20.1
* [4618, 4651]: 20.7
